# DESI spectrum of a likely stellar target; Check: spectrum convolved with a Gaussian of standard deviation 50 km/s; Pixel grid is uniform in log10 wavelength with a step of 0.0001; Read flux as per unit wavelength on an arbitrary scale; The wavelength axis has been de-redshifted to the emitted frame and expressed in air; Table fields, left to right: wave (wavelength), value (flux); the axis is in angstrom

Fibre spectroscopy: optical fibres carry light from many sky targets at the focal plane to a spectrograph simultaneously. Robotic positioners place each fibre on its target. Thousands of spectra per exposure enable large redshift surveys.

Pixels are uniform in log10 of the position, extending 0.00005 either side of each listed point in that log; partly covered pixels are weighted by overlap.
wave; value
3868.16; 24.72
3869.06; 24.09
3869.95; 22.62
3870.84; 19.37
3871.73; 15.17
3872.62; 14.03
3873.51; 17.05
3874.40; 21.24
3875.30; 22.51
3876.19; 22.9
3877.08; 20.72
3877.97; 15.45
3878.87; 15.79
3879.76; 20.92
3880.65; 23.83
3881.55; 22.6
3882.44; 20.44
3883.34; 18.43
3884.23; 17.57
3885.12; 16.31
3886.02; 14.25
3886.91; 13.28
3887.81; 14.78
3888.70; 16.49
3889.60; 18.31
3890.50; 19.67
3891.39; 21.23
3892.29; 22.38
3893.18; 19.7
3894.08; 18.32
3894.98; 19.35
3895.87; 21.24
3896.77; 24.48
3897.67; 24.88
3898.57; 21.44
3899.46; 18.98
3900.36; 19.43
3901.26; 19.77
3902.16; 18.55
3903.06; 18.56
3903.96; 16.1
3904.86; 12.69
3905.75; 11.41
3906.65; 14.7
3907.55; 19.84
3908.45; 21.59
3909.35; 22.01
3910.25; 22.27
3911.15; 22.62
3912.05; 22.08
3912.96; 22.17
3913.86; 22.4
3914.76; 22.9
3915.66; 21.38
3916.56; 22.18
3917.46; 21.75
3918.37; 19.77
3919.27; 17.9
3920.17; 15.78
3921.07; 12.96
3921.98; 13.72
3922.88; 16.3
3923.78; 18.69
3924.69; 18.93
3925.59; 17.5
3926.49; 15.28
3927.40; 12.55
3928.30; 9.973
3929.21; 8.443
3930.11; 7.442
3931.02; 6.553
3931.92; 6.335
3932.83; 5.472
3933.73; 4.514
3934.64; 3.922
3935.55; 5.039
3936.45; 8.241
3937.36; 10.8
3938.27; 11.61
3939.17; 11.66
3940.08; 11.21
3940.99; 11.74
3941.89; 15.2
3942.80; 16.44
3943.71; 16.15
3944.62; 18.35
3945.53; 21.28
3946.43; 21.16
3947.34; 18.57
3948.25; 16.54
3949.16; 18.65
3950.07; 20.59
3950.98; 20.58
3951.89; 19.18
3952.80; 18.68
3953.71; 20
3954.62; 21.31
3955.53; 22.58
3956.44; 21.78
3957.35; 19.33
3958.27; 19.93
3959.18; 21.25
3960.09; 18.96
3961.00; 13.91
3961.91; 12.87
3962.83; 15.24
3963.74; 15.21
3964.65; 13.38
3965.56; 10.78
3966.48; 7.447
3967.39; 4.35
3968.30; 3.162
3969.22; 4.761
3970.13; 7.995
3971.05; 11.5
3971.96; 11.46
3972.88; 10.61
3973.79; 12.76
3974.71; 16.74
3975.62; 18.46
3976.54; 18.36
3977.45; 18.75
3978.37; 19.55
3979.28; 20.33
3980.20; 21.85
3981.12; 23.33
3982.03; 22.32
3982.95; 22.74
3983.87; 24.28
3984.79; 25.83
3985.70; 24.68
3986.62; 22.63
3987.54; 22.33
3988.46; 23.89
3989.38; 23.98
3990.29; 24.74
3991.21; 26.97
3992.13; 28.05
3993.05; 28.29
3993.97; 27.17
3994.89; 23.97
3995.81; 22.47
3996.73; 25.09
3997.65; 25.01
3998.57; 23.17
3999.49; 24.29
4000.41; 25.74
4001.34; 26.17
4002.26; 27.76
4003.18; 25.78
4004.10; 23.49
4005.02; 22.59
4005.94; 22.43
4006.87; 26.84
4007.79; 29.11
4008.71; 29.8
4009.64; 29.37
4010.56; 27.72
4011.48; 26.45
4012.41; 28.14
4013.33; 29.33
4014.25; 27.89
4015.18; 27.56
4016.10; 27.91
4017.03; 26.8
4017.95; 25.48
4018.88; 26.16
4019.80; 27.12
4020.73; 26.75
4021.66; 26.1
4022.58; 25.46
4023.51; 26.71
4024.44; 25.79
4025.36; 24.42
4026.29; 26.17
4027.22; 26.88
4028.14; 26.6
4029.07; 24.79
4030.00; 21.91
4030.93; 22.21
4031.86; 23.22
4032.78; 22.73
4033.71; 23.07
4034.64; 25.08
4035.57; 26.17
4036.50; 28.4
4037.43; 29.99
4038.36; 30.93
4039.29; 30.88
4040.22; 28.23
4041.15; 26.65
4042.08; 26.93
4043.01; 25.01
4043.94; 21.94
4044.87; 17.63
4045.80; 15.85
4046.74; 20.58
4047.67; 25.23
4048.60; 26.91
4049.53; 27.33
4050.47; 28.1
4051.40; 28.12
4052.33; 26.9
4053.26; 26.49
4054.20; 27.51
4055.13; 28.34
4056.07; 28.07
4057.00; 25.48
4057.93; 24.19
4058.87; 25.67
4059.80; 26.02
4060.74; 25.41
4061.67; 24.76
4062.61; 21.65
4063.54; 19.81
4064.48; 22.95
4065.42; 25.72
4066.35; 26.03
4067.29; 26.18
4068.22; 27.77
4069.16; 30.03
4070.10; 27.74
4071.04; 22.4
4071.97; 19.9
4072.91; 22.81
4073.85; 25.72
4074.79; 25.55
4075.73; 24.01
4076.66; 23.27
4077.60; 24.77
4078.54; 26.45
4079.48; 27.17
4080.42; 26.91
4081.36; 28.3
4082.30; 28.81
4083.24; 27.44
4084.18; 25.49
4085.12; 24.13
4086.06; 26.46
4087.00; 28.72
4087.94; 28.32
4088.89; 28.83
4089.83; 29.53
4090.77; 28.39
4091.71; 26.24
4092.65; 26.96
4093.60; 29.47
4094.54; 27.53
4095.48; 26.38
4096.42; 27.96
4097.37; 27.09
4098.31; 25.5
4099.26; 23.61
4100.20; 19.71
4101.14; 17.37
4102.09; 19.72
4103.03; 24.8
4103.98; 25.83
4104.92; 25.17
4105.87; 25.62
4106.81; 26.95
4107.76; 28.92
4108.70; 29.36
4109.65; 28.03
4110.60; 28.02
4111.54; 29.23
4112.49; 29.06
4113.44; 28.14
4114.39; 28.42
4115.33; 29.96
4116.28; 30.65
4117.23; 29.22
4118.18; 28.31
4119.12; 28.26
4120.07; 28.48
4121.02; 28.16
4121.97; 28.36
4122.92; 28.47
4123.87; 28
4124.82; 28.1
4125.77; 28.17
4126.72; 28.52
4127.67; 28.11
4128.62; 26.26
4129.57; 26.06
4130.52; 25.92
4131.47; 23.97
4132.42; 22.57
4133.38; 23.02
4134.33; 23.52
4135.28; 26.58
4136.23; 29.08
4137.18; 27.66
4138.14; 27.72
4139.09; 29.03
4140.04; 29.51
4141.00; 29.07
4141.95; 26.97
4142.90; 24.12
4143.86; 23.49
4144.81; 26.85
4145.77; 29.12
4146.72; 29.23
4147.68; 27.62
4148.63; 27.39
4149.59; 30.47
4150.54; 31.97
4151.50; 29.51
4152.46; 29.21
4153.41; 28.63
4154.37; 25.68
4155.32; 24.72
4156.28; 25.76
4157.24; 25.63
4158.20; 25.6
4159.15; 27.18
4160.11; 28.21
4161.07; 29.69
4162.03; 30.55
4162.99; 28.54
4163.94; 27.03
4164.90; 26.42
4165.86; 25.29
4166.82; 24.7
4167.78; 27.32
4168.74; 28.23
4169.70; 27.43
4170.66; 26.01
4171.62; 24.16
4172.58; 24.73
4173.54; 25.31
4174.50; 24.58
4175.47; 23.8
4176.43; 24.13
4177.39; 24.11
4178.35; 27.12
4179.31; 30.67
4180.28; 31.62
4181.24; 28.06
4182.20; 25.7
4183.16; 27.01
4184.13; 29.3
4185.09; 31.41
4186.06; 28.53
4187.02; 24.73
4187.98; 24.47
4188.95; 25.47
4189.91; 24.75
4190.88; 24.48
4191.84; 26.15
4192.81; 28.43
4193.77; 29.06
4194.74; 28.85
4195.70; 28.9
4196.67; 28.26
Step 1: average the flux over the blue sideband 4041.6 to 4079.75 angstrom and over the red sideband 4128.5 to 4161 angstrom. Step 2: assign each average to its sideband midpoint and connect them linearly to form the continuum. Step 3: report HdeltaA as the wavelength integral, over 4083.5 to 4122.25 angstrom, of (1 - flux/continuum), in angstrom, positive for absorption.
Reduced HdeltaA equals -1.5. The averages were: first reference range 24.9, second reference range 27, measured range 27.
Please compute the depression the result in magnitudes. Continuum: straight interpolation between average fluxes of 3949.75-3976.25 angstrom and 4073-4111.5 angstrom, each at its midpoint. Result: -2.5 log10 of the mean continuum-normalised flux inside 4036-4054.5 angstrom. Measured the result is -0.17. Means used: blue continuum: 15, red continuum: 26.2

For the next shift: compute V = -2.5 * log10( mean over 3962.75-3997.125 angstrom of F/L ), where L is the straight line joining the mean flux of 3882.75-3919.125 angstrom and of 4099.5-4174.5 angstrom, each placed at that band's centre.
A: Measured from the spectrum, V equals 0.18 mag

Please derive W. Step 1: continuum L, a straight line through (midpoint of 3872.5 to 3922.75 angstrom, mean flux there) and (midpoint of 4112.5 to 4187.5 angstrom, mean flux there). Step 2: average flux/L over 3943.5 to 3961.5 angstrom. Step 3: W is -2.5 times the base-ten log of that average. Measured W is 0.08 mag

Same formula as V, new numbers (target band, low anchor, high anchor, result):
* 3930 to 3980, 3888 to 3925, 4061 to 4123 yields 0.43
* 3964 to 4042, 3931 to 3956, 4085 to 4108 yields -0.20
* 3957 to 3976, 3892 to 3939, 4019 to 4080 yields 0.47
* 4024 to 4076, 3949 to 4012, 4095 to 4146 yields -0.08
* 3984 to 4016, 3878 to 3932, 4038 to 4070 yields -0.13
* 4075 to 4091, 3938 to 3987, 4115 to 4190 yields -0.15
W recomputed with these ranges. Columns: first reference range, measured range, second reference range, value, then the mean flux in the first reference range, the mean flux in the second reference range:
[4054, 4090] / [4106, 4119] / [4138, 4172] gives -0.08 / 25.8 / 27.5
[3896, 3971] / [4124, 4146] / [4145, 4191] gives -0.05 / 15.9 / 27.1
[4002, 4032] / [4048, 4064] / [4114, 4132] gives 0.04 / 26.2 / 28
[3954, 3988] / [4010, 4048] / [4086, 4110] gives -0.22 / 16.8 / 26.2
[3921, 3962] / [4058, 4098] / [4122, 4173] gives -0.13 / 14.9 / 27.1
